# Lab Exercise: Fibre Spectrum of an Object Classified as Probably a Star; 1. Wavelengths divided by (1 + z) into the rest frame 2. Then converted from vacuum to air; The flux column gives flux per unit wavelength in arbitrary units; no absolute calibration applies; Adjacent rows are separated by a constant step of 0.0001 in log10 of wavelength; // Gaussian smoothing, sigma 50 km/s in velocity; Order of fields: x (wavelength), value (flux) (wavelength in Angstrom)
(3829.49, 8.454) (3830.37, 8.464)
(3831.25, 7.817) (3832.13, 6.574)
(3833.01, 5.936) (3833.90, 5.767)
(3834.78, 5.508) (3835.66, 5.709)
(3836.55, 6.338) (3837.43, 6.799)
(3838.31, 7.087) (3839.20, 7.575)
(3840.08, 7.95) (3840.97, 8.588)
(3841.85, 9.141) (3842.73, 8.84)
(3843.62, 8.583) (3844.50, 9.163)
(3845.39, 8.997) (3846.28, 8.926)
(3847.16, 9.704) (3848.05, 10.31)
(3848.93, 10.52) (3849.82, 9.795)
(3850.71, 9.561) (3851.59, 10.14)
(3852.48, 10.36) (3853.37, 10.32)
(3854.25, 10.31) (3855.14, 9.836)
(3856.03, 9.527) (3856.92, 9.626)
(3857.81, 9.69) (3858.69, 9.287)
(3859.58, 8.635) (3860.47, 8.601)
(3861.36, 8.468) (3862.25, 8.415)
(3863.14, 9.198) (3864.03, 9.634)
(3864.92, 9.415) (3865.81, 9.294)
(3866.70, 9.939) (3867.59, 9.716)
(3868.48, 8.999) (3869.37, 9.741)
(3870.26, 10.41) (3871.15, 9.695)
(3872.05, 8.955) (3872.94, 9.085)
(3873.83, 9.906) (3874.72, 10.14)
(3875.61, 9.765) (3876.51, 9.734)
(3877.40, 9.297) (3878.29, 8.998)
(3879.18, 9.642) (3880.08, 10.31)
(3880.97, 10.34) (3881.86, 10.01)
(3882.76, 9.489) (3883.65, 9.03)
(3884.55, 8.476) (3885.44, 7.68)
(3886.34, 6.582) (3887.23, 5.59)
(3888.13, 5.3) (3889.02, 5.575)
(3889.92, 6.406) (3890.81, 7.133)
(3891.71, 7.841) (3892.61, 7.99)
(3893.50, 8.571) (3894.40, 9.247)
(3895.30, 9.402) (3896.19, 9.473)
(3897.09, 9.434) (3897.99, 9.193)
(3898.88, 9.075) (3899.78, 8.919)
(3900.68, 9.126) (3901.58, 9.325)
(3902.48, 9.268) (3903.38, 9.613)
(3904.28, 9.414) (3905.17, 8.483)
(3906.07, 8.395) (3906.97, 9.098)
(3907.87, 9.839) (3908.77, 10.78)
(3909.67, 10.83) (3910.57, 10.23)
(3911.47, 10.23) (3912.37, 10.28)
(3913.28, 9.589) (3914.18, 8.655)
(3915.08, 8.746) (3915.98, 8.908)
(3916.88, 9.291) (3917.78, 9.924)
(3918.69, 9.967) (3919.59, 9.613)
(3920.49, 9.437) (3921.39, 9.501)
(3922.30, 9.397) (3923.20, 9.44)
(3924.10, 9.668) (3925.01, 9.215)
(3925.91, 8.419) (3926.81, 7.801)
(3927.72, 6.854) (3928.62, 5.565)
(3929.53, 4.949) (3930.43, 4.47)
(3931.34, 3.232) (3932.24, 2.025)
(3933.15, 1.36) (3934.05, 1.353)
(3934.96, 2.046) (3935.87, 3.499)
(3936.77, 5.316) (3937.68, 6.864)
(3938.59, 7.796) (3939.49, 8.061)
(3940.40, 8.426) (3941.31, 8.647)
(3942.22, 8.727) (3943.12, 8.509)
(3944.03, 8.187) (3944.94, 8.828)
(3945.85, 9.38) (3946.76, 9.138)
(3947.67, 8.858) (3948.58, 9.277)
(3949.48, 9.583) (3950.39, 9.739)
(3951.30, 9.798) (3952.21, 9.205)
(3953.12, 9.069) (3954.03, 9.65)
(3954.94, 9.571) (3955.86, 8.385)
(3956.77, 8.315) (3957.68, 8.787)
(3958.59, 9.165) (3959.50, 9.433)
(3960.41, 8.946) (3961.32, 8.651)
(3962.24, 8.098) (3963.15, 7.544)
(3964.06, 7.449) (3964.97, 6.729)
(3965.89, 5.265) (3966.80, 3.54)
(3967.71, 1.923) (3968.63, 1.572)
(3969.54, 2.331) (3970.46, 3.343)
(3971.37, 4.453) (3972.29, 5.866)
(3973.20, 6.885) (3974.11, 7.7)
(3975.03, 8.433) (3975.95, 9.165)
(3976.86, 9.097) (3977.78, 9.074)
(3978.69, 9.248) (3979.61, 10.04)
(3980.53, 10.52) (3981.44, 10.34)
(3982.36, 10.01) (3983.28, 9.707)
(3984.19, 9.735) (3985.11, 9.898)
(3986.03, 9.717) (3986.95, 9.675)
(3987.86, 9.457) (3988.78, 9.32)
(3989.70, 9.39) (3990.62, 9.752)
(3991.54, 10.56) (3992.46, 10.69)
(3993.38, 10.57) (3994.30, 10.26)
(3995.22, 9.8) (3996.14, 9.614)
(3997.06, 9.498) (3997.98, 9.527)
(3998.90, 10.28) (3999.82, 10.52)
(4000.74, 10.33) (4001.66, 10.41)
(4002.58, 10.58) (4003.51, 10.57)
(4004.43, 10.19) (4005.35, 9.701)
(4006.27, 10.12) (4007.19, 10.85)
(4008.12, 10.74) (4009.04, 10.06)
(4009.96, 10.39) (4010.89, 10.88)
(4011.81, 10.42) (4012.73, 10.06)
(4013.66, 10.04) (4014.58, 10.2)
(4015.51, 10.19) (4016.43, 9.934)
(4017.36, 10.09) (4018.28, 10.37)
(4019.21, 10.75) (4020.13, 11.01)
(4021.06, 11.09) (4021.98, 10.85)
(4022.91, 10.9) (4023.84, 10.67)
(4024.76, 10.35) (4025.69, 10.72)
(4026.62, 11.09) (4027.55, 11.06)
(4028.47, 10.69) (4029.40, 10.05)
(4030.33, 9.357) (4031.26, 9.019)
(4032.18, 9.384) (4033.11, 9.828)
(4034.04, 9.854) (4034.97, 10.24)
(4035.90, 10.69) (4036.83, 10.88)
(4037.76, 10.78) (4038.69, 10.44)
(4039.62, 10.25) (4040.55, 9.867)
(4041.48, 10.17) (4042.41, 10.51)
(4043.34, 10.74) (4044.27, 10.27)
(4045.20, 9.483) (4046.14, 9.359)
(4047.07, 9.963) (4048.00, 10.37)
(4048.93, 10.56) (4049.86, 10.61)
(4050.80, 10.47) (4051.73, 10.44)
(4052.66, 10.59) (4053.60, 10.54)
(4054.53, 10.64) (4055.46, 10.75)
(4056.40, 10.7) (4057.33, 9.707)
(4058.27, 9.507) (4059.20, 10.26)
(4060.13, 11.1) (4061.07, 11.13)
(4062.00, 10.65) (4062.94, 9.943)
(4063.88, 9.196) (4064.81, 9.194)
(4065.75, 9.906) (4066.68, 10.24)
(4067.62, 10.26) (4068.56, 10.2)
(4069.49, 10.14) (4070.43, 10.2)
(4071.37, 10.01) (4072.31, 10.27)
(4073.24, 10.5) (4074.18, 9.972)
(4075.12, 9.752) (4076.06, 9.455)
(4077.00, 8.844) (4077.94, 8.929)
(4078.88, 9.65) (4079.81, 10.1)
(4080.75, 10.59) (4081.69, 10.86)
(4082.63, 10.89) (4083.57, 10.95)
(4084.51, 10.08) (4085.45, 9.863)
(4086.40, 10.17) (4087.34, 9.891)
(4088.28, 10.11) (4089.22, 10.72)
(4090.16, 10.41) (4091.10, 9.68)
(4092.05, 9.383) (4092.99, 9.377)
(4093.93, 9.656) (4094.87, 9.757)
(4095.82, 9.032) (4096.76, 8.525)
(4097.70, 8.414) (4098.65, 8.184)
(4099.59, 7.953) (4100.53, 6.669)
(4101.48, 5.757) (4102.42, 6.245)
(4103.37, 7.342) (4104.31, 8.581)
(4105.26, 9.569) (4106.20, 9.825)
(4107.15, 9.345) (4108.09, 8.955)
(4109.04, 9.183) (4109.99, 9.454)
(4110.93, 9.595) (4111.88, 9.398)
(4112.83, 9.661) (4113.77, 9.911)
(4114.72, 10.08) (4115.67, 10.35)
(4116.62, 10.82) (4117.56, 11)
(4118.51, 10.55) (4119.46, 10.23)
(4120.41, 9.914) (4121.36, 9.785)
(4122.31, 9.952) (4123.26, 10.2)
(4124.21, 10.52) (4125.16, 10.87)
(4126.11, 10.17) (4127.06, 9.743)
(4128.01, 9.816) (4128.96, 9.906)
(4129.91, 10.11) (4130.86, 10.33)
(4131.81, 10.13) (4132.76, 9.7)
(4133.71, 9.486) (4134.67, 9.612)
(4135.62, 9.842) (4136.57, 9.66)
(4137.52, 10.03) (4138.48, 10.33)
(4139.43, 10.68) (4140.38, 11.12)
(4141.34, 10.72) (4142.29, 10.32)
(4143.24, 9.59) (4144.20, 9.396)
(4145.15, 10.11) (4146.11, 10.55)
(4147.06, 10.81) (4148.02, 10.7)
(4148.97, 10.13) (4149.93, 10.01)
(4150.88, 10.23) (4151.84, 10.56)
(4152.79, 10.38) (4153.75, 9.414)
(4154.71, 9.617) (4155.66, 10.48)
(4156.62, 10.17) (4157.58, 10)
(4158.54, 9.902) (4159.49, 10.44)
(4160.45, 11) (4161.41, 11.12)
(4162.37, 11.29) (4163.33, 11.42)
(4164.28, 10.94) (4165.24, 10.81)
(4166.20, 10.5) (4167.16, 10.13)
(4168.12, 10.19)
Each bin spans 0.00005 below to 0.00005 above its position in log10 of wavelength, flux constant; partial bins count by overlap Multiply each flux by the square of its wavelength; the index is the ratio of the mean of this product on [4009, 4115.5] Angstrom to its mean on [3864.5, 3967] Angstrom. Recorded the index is 1.3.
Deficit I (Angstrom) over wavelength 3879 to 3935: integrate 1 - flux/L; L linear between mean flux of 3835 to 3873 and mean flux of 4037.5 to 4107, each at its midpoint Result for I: 6.2 Angstrom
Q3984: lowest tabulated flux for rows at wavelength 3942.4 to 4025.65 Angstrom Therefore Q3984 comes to 1.572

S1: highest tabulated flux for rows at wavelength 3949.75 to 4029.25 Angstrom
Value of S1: 11.09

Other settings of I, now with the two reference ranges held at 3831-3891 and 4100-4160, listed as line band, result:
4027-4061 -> -2.90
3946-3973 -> 5.11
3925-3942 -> 6.58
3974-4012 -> -2.83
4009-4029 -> -2.54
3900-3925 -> -1.64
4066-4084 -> -0.95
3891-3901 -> -0.03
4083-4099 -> -0.05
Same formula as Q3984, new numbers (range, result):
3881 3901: 5.3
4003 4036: 9.019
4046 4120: 5.757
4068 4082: 8.844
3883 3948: 1.353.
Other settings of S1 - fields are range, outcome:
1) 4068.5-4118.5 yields 11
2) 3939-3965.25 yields 9.798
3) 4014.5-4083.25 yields 11.13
